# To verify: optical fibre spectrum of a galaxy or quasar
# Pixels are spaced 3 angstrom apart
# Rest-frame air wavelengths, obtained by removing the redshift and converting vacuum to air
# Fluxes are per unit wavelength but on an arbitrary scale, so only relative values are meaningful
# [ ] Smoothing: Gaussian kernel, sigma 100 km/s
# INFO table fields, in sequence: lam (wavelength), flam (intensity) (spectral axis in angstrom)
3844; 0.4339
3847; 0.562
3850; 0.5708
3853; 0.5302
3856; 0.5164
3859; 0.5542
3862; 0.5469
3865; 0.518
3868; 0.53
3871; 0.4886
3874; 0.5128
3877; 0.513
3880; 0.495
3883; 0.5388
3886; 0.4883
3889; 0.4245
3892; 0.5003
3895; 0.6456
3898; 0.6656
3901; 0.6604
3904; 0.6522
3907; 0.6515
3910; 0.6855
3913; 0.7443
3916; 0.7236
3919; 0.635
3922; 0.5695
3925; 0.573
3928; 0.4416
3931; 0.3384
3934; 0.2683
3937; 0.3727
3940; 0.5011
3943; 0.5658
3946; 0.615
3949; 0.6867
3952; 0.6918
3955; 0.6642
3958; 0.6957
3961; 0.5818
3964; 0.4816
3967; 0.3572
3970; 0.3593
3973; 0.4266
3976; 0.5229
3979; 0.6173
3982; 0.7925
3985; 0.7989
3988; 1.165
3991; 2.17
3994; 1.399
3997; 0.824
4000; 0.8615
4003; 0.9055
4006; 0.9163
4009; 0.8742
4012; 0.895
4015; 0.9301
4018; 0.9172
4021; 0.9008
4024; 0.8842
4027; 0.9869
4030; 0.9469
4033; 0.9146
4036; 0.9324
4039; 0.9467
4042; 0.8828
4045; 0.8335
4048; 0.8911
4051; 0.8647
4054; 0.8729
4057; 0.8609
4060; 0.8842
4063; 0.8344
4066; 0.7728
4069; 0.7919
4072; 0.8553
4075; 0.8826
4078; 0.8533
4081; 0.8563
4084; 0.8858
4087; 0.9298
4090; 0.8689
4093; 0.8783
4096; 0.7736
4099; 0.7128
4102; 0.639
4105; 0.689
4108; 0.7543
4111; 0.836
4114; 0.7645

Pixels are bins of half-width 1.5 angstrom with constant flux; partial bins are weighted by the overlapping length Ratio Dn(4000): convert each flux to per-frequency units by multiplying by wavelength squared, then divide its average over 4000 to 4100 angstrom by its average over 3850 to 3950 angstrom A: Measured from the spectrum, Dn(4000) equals 1.7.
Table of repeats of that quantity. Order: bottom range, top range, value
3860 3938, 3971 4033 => 1.80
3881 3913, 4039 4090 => 1.57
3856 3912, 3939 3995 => 1.38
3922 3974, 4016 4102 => 1.80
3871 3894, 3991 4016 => 2.18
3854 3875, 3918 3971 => 1.04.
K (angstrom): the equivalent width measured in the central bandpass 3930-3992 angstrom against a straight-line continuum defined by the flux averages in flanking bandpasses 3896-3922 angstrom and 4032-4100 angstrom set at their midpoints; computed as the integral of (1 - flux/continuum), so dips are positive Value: 8.25 angstrom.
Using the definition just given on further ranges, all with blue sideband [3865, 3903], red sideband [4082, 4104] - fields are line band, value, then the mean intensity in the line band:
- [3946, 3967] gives 0.66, 0.613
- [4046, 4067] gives -2.55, 0.856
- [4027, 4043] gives -4.28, 0.932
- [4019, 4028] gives -2.49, 0.92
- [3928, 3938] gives 4.33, 0.341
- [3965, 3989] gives 1.72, 0.616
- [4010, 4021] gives -3.10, 0.91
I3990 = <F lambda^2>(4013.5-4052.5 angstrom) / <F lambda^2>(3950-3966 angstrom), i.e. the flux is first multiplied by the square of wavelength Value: 1.53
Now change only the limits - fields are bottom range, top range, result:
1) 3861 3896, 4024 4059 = 1.90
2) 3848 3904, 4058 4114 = 1.67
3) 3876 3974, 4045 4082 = 1.65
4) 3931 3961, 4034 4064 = 1.68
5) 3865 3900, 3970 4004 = 1.85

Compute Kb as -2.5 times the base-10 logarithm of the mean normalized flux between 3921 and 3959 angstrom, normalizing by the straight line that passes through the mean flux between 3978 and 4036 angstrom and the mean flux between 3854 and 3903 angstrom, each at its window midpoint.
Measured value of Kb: 0.38 mag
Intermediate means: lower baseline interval 0.538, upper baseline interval 0.986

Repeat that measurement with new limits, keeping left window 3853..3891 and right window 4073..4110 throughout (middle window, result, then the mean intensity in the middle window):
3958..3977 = 0.33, 0.472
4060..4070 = -0.05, 0.813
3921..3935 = 0.31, 0.44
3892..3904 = -0.17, 0.637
